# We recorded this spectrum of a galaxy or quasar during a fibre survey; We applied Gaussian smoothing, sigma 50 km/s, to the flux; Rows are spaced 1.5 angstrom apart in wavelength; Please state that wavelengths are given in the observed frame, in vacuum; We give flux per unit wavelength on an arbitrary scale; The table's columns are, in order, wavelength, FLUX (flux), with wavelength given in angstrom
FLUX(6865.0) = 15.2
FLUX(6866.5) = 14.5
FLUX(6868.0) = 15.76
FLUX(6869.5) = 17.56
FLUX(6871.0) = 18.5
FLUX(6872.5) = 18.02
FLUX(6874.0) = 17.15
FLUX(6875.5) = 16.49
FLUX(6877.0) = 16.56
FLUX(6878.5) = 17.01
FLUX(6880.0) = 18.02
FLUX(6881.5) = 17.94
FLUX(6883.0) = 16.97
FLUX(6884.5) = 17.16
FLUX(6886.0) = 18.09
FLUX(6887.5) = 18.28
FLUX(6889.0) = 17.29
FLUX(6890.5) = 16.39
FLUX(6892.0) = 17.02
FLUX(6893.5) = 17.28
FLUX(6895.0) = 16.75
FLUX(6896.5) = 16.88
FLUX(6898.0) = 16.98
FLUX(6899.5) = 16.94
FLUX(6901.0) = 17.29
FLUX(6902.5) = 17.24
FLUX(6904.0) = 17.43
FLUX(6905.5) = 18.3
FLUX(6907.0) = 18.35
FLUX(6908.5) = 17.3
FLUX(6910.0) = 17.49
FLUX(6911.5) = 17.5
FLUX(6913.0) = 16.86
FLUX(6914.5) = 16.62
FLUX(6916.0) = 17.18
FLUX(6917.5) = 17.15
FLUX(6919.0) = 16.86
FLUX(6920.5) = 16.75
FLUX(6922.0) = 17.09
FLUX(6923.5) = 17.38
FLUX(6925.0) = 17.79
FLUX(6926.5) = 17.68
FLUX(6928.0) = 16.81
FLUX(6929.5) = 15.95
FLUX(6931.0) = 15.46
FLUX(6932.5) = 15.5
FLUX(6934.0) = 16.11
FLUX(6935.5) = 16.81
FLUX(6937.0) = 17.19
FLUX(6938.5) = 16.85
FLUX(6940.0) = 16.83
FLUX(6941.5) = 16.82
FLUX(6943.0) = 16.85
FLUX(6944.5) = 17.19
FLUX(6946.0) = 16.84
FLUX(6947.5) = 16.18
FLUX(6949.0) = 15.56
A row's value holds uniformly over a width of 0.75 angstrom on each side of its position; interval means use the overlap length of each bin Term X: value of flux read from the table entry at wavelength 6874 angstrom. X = 17.15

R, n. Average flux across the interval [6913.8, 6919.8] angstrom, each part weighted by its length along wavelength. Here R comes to 17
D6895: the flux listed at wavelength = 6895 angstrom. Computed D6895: 16.75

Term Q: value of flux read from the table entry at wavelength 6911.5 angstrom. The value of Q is 17.5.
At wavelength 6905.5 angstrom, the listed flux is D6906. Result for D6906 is 18.3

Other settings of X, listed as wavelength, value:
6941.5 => 16.82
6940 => 16.83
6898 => 16.98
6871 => 18.5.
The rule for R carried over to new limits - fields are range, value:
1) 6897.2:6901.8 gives 17.1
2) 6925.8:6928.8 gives 17.2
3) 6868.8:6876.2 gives 17.6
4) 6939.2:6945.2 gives 16.9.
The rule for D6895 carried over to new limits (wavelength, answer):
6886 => 18.09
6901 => 17.29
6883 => 16.97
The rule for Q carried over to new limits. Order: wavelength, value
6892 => 17.02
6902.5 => 17.24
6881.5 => 17.94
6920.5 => 16.75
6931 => 15.46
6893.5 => 17.28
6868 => 15.76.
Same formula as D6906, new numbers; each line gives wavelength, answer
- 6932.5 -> 15.5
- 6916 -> 17.18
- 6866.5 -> 14.5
